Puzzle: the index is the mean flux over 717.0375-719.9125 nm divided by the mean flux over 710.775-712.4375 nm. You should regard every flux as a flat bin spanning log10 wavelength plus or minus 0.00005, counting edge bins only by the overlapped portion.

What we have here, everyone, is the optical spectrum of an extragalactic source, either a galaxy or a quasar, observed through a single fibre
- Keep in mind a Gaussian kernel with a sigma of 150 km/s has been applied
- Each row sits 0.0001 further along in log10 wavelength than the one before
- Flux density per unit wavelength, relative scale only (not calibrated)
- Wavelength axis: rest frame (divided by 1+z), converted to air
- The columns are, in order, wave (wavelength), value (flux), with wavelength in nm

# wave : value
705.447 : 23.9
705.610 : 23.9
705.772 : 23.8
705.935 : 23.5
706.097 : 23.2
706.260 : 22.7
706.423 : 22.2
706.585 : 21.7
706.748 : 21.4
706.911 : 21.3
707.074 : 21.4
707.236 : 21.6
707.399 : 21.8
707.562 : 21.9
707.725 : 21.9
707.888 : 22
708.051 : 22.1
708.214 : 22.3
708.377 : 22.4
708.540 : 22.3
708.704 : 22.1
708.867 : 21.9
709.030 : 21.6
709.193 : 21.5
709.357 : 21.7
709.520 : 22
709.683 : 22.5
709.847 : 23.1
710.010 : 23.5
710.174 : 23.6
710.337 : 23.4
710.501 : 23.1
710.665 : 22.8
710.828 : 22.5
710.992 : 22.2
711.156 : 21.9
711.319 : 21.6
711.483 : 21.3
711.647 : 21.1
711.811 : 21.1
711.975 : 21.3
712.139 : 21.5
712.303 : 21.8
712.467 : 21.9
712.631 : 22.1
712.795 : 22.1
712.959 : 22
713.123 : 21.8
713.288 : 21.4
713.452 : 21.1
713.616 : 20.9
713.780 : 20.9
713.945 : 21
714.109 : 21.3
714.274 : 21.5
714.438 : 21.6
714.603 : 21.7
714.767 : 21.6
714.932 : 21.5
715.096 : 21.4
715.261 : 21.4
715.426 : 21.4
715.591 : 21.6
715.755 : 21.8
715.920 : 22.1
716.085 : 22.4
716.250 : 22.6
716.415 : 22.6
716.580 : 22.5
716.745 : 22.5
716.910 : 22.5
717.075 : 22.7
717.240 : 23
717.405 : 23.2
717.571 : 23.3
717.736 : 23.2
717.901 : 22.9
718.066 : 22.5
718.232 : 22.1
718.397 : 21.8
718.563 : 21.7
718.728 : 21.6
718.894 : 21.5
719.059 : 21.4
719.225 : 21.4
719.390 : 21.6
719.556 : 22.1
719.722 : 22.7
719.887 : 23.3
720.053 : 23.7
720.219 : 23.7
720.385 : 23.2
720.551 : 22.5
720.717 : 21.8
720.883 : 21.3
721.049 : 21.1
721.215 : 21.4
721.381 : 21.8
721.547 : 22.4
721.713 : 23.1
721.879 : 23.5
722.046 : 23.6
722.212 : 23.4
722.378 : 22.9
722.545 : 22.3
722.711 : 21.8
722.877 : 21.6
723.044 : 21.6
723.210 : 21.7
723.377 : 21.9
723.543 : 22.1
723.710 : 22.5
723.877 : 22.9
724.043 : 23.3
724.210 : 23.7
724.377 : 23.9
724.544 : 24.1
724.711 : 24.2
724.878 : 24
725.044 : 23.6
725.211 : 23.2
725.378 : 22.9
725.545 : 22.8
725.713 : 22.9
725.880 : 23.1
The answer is 1.0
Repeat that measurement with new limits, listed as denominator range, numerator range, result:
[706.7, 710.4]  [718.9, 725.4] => 1.02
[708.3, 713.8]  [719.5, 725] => 1.03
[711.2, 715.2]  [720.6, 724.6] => 1.05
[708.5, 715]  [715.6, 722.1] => 1.02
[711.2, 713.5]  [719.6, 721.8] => 1.04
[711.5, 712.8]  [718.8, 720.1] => 1.03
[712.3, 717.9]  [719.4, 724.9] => 1.03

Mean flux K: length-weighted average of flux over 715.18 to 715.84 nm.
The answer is 21.6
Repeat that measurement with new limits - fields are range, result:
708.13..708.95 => 22.2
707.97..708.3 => 22.2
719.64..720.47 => 23.3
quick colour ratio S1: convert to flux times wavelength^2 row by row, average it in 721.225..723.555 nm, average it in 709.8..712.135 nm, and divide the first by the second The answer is 1.04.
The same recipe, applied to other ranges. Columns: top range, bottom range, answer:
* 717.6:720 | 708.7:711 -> 1.01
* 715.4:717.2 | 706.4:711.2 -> 1.03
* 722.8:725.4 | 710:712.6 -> 1.08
